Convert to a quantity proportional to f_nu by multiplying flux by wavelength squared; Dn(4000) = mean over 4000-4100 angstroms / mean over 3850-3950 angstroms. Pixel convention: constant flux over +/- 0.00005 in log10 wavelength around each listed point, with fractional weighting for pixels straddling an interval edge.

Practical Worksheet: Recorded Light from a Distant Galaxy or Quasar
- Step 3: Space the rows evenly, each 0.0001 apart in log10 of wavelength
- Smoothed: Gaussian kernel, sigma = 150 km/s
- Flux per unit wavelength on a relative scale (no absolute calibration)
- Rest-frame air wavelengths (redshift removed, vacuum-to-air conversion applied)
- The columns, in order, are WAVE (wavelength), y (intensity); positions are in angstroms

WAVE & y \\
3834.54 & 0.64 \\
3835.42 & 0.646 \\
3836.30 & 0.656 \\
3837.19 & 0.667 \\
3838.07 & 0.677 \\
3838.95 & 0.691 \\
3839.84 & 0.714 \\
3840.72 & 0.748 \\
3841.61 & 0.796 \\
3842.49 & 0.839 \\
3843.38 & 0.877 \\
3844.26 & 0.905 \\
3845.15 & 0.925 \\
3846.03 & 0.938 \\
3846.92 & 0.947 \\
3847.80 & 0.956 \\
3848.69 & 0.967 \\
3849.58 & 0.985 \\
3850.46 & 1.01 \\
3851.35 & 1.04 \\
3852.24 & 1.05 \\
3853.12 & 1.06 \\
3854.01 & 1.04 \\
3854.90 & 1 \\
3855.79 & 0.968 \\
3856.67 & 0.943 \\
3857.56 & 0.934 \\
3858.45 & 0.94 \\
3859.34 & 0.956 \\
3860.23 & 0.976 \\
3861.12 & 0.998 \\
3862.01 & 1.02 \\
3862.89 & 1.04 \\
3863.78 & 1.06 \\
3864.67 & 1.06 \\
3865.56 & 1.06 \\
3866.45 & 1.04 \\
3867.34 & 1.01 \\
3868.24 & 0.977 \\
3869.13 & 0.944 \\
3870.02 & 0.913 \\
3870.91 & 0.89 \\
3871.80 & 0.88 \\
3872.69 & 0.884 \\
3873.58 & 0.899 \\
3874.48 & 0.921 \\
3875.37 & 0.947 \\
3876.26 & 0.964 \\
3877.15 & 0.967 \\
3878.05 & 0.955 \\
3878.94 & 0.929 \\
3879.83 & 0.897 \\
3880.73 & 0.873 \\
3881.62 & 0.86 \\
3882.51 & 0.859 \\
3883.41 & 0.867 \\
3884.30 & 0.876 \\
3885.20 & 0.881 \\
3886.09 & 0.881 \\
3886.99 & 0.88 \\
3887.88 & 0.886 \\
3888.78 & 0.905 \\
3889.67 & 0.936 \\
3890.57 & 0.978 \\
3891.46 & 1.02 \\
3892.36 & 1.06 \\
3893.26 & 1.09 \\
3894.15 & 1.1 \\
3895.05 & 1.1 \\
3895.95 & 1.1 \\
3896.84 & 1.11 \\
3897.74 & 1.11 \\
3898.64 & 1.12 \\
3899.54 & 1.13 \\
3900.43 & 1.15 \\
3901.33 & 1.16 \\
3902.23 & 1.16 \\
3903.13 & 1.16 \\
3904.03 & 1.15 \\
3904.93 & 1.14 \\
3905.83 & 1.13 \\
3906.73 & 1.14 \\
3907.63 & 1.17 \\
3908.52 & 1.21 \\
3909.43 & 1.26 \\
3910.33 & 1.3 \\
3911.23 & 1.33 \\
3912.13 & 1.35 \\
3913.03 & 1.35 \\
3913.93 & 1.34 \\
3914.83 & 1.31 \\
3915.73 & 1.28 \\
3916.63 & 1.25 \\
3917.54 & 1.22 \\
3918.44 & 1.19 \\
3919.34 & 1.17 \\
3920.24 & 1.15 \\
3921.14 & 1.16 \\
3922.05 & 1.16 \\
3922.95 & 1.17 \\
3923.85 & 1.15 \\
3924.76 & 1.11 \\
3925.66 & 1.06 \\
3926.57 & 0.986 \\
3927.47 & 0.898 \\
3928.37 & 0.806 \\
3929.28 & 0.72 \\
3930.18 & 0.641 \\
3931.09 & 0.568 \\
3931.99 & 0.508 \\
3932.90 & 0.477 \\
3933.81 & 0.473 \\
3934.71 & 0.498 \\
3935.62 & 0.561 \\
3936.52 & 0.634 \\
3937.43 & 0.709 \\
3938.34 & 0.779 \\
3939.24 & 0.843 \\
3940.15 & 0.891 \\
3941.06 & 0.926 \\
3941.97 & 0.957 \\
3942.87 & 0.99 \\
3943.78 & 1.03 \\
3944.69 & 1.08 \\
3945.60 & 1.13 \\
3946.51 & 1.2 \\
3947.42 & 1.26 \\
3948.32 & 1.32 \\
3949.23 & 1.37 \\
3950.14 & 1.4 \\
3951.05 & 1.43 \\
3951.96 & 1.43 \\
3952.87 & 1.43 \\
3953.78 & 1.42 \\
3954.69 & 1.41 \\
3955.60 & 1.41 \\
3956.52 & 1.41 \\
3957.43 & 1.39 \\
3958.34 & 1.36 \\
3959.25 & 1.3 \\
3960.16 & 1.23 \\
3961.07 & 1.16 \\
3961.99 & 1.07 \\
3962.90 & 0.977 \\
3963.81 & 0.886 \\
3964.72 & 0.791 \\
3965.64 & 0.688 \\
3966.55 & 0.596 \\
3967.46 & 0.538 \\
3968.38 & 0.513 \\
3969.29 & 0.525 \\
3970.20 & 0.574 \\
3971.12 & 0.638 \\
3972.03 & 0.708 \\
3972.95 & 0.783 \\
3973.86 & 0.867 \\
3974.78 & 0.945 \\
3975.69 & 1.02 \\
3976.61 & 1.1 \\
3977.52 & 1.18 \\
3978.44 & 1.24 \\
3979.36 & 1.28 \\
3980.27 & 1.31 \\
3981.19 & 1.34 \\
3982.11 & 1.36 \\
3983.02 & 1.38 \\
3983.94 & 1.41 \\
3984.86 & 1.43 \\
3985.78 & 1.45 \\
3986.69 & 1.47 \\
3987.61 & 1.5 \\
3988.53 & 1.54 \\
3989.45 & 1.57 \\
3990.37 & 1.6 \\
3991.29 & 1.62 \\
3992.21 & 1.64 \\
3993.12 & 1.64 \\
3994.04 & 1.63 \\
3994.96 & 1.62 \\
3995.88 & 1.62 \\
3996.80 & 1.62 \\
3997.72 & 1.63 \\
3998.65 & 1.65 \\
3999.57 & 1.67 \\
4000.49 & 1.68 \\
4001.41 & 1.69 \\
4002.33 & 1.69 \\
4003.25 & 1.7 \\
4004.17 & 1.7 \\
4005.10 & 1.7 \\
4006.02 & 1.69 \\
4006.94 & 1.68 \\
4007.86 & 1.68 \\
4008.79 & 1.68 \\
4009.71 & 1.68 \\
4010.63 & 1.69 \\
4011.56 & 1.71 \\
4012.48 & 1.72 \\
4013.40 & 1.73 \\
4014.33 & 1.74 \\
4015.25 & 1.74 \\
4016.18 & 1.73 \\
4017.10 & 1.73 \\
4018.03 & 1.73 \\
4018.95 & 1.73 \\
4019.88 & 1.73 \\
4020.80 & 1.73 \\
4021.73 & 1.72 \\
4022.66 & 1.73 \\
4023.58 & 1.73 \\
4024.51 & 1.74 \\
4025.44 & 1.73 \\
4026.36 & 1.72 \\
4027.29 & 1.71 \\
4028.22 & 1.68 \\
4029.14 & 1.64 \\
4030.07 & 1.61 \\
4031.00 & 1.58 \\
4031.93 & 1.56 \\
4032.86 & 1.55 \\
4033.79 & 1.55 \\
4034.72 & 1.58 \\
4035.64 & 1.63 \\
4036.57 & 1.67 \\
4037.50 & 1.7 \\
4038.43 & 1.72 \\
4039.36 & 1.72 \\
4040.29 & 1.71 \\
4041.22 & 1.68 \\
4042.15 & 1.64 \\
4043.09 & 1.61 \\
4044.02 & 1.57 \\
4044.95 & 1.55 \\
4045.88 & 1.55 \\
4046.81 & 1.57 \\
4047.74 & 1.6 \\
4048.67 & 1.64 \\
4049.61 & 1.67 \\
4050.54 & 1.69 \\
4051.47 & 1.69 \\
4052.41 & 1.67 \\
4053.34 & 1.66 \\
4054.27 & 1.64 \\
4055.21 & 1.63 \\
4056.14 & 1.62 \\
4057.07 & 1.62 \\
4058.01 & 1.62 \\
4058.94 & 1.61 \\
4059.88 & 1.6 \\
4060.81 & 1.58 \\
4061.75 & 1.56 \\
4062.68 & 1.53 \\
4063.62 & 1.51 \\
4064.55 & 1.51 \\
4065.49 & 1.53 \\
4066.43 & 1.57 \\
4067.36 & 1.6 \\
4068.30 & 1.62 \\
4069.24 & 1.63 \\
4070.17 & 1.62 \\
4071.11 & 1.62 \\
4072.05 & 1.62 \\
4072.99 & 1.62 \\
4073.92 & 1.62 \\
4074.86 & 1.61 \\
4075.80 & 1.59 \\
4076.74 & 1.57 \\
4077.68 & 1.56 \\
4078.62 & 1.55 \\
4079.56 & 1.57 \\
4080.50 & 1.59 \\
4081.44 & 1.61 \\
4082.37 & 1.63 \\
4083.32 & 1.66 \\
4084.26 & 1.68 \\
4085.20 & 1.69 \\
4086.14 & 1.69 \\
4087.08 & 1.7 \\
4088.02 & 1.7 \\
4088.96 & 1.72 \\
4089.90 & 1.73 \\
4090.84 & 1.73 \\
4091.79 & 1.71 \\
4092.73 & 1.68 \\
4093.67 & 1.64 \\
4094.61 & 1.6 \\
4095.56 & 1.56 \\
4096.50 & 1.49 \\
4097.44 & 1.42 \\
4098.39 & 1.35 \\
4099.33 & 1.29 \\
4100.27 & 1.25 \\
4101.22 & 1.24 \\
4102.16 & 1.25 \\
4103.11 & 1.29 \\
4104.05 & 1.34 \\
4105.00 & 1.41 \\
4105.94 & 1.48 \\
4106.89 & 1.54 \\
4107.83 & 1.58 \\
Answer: 1.75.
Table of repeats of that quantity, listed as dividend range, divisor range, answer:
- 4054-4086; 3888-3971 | 1.64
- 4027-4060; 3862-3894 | 1.87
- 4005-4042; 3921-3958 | 1.72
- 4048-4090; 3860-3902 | 1.81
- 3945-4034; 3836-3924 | 1.47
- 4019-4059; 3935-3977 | 1.70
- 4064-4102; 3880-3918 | 1.58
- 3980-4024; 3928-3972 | 1.75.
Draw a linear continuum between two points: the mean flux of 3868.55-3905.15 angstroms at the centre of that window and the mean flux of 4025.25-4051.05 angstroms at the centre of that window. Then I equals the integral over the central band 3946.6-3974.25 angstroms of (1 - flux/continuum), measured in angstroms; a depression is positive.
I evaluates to 4.9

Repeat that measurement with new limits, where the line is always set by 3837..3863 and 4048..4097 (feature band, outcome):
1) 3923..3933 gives 2.8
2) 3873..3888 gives 1.7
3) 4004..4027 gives -4.4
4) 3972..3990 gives 1.0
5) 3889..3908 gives -0.5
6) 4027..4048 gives -1.6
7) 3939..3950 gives 1.1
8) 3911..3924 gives -1.2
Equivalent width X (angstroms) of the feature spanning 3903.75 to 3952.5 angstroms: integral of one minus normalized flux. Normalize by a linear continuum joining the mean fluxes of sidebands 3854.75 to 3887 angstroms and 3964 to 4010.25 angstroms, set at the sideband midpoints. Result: 3.3 angstroms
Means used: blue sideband 0.945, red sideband 1.32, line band 1.05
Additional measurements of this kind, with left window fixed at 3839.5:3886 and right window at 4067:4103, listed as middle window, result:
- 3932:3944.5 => 4.42 angstroms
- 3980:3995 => -2.32 angstroms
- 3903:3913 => -1.39 angstroms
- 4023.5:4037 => -2.13 angstroms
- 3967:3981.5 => 4.11 angstroms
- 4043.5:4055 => -1.18 angstroms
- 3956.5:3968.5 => 2.27 angstroms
